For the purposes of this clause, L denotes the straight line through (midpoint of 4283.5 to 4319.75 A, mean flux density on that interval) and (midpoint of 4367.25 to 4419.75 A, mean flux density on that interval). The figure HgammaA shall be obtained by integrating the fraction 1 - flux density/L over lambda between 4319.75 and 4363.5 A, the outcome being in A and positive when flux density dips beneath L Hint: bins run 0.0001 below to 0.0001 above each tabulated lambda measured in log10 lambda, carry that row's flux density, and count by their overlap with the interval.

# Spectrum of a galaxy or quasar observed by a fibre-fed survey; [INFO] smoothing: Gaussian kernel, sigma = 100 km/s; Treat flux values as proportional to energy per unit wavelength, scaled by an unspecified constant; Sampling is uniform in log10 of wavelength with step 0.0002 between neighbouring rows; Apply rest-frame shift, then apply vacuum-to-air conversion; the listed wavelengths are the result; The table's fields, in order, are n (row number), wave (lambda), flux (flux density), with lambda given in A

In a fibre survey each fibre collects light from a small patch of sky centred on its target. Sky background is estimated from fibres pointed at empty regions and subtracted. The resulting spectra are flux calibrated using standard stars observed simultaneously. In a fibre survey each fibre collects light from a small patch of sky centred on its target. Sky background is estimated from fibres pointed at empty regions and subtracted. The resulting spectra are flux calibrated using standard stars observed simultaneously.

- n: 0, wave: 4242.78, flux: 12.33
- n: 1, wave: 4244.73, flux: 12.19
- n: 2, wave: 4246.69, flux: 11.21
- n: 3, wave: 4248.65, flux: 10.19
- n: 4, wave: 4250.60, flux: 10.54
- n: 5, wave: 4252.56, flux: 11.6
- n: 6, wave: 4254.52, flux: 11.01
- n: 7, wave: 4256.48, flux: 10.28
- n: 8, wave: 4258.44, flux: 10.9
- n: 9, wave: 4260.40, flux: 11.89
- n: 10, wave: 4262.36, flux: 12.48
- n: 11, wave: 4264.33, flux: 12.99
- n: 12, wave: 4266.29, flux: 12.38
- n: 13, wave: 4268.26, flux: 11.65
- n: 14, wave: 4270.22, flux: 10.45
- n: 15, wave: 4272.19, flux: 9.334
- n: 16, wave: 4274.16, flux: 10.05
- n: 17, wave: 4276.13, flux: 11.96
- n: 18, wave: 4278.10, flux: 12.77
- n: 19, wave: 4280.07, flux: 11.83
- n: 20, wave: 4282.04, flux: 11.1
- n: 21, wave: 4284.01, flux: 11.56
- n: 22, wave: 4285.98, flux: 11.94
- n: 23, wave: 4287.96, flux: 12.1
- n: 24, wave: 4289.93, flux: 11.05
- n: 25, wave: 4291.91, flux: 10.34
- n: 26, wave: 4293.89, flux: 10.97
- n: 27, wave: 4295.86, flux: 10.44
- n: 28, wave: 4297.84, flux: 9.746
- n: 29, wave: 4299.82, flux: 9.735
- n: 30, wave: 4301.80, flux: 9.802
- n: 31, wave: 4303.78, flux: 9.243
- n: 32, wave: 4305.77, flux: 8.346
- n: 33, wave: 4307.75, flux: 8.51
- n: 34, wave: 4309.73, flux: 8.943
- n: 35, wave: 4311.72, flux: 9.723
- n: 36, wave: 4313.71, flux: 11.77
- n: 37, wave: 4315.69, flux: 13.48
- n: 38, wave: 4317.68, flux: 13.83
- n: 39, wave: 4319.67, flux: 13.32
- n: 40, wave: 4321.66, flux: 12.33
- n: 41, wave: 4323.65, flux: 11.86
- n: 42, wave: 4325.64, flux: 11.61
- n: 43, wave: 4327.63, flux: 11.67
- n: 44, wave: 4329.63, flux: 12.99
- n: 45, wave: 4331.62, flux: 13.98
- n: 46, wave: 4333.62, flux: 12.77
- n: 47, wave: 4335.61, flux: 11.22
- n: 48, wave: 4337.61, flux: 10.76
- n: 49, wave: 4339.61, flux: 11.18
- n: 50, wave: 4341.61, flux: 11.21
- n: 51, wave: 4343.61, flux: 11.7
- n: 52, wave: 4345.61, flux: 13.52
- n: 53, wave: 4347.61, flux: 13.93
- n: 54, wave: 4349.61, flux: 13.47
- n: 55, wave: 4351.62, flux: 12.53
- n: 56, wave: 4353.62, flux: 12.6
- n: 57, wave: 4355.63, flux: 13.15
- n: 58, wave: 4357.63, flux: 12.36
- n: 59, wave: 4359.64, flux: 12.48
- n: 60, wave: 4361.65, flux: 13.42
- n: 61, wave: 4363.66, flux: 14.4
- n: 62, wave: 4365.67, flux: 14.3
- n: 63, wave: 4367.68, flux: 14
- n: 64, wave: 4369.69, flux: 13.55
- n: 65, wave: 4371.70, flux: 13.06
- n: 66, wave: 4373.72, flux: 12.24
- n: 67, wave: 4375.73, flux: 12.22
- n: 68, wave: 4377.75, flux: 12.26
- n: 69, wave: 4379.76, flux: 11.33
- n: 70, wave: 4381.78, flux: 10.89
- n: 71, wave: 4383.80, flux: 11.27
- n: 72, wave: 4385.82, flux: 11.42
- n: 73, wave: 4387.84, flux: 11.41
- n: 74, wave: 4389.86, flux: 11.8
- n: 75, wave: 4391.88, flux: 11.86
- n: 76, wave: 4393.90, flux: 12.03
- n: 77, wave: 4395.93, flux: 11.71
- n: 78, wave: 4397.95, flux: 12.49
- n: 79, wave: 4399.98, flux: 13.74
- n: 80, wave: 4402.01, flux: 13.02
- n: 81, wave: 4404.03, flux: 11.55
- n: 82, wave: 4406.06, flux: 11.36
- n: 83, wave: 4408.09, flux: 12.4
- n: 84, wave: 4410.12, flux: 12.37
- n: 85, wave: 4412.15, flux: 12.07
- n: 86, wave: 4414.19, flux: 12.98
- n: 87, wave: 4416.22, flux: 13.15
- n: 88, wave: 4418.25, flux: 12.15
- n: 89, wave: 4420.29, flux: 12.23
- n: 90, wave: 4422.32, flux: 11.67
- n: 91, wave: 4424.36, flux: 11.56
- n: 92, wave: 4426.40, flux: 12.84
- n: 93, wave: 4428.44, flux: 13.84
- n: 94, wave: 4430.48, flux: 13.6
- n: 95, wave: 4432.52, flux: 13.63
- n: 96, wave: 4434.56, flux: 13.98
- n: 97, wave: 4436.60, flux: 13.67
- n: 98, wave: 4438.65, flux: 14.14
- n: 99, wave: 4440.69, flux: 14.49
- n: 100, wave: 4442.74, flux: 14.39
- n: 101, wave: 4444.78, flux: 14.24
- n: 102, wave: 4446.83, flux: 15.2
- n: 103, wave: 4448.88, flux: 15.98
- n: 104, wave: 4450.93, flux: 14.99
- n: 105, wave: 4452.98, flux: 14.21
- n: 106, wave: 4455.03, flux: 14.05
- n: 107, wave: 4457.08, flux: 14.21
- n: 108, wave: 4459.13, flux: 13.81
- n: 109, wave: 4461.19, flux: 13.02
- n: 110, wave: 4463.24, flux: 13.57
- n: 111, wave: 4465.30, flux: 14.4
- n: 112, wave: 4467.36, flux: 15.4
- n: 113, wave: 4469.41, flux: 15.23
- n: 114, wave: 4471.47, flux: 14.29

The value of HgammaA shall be -4.3 A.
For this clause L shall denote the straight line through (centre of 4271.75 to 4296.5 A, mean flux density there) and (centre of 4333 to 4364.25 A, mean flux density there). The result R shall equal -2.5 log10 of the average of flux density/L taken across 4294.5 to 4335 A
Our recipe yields 0.06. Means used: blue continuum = 11.2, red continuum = 12.5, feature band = 11.2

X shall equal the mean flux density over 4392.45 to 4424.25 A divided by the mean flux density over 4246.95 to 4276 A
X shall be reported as 1.10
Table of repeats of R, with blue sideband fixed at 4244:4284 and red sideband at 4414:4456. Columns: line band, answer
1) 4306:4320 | 0.085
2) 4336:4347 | 0.061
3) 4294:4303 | 0.178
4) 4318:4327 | -0.021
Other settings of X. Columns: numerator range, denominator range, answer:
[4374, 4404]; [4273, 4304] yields 1.09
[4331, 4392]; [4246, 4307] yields 1.14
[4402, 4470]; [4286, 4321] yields 1.26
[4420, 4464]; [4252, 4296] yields 1.22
